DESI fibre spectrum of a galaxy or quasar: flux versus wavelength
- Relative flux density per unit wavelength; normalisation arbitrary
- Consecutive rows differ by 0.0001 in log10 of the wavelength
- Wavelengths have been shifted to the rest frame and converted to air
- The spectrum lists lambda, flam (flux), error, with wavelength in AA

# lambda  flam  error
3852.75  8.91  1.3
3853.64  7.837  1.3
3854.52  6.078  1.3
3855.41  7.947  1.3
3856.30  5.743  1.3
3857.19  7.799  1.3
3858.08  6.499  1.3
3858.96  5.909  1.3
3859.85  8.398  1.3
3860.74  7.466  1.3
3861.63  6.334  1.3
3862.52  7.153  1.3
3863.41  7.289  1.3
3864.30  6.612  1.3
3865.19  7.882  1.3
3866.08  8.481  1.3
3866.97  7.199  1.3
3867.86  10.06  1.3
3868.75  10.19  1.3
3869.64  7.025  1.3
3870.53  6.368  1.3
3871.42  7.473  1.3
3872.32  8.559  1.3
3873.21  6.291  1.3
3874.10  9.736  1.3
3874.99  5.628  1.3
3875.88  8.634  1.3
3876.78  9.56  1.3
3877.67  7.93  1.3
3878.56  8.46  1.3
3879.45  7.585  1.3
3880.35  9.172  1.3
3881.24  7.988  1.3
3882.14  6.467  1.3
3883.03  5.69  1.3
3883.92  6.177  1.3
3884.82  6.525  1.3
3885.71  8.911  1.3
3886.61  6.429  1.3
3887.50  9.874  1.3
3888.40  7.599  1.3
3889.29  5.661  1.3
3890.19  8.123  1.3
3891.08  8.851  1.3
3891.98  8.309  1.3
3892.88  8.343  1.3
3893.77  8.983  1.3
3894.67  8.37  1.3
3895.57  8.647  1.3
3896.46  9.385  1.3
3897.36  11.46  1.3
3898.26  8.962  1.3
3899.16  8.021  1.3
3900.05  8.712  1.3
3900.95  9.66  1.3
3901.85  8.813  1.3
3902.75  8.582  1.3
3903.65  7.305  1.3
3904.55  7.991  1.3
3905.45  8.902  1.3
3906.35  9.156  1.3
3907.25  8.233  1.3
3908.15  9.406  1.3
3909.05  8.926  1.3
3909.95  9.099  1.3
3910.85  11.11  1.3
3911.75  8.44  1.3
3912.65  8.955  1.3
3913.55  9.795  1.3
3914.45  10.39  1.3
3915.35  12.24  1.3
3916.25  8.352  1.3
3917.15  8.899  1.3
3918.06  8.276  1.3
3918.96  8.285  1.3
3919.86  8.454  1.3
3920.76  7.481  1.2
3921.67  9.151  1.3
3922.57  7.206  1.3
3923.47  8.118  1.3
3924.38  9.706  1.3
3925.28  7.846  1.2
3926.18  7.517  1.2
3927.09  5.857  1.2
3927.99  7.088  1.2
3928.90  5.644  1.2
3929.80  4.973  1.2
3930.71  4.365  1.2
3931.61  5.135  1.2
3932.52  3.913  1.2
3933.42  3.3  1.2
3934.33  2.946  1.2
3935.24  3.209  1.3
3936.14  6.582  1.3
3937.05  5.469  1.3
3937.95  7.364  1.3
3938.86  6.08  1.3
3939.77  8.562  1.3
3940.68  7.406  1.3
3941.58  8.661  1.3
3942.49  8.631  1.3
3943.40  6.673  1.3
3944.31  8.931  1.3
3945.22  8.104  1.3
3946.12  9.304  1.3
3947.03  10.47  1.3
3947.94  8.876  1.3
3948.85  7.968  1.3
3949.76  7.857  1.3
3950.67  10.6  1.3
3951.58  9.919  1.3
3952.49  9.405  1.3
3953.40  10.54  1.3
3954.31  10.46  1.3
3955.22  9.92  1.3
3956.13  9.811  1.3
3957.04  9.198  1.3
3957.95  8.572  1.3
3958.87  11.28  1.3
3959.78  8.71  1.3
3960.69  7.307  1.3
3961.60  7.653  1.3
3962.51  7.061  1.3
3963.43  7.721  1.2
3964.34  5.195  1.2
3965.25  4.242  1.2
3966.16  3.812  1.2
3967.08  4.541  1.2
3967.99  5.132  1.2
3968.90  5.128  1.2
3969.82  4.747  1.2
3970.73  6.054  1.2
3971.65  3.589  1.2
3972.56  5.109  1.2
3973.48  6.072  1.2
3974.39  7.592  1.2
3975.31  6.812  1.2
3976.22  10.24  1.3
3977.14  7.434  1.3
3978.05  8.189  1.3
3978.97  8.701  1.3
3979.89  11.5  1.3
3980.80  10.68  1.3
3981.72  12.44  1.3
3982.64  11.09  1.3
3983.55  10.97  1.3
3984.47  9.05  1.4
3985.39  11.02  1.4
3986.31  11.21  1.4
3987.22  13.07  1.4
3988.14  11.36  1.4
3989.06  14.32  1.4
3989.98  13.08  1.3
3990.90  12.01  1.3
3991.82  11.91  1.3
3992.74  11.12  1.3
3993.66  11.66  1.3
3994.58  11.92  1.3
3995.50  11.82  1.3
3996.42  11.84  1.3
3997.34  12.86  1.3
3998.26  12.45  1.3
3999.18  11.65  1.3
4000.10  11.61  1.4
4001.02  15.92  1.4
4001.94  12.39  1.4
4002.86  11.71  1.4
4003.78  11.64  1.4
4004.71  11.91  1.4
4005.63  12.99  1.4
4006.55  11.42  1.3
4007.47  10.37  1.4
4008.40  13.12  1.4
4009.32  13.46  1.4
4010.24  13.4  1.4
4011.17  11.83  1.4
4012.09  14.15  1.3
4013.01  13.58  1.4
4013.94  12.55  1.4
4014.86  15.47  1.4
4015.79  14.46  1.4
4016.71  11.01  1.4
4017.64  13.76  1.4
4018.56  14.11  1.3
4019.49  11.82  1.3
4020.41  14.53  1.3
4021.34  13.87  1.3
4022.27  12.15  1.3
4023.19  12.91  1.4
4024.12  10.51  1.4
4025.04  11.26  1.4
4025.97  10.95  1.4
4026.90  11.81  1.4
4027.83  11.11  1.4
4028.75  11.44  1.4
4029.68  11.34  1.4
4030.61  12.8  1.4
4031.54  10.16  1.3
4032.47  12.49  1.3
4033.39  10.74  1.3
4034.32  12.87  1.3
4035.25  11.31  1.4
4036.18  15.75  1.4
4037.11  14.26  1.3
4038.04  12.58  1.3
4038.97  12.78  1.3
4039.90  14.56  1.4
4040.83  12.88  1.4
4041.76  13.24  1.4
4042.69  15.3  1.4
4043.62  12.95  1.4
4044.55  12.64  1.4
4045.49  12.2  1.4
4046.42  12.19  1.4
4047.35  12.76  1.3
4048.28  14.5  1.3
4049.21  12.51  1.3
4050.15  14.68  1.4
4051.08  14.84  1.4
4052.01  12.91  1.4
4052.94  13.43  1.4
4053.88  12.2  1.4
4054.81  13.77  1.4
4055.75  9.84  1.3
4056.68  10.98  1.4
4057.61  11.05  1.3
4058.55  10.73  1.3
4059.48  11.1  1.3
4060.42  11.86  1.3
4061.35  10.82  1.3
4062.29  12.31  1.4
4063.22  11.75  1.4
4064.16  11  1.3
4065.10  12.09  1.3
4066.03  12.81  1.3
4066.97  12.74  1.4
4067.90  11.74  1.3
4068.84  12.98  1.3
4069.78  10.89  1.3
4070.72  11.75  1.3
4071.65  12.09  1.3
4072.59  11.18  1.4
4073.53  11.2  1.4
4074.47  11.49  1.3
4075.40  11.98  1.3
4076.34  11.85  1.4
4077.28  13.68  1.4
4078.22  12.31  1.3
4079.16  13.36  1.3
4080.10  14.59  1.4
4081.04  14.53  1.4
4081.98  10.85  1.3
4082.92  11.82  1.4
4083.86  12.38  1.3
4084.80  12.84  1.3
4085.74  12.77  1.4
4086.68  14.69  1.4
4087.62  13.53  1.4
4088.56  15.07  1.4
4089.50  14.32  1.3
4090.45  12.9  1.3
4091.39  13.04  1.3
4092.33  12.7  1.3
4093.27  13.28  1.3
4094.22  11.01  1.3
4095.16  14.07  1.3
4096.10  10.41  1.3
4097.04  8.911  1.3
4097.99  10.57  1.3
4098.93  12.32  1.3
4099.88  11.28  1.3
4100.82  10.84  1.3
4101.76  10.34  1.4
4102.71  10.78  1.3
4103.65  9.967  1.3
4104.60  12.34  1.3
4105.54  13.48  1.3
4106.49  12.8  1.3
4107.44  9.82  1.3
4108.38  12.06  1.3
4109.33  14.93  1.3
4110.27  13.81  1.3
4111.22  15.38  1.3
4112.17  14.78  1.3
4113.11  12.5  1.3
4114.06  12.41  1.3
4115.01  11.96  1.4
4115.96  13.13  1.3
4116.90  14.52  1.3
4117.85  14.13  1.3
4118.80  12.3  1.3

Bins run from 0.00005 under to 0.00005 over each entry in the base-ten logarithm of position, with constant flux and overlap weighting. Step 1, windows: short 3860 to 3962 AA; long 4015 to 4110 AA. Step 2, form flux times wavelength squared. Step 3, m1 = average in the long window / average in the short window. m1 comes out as 1.7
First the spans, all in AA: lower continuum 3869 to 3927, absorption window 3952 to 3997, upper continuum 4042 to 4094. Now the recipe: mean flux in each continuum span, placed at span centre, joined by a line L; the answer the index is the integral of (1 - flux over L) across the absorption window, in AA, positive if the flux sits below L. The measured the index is 5.5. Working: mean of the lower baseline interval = 8.37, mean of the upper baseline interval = 12.6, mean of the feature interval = 9.04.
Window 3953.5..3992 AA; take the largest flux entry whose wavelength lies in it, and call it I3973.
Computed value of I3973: 14.32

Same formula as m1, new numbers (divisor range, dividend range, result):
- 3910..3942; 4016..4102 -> 1.80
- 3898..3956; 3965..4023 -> 1.39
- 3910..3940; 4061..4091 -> 1.85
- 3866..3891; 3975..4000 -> 1.52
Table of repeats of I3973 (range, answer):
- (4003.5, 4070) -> 15.75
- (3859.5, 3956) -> 12.24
